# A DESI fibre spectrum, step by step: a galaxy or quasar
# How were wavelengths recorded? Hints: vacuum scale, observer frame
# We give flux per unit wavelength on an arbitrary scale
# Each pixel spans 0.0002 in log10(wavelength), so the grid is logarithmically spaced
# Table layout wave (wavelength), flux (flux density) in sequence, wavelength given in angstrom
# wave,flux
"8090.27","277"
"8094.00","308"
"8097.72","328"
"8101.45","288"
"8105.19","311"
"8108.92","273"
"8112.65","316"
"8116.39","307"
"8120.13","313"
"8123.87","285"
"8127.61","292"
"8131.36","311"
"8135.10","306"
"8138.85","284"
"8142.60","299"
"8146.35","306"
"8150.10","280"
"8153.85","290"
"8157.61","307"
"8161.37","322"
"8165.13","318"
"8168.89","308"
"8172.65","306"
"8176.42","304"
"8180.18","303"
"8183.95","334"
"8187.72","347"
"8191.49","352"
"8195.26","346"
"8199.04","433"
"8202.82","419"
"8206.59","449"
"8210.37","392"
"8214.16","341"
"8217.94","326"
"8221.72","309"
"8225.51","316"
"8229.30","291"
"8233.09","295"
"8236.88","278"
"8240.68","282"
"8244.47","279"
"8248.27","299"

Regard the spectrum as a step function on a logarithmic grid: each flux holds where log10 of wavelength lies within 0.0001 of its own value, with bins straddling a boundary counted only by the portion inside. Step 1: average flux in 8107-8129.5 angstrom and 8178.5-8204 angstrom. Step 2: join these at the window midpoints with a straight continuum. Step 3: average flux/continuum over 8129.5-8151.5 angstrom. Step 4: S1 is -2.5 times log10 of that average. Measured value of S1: 0.07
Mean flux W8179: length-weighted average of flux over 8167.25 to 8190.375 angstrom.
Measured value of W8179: 318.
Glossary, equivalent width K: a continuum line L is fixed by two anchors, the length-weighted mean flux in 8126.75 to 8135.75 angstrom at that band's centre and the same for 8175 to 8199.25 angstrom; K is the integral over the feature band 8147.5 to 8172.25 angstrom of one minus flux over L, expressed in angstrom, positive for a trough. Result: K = 1.4 angstrom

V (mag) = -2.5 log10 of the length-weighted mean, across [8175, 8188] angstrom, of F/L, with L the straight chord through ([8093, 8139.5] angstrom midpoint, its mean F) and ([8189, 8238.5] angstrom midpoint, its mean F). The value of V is 0.049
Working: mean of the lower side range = 302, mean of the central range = 320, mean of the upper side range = 350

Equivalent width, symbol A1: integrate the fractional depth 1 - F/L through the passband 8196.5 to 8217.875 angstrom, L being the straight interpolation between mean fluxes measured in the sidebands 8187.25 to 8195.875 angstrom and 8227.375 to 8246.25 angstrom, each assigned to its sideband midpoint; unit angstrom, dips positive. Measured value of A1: -4.6 angstrom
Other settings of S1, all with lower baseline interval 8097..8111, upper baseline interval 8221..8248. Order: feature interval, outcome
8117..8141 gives -0.007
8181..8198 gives -0.177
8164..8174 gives -0.055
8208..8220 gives -0.211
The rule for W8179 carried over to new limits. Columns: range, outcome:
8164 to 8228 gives 347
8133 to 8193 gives 310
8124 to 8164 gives 299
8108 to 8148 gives 300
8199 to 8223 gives 379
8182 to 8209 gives 383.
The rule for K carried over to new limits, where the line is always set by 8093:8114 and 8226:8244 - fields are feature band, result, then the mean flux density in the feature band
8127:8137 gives -0.13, 304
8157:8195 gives -3.42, 322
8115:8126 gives 0.02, 301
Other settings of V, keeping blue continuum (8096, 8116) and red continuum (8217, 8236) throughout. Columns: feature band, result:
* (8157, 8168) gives -0.042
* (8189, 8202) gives -0.237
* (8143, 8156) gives 0.039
